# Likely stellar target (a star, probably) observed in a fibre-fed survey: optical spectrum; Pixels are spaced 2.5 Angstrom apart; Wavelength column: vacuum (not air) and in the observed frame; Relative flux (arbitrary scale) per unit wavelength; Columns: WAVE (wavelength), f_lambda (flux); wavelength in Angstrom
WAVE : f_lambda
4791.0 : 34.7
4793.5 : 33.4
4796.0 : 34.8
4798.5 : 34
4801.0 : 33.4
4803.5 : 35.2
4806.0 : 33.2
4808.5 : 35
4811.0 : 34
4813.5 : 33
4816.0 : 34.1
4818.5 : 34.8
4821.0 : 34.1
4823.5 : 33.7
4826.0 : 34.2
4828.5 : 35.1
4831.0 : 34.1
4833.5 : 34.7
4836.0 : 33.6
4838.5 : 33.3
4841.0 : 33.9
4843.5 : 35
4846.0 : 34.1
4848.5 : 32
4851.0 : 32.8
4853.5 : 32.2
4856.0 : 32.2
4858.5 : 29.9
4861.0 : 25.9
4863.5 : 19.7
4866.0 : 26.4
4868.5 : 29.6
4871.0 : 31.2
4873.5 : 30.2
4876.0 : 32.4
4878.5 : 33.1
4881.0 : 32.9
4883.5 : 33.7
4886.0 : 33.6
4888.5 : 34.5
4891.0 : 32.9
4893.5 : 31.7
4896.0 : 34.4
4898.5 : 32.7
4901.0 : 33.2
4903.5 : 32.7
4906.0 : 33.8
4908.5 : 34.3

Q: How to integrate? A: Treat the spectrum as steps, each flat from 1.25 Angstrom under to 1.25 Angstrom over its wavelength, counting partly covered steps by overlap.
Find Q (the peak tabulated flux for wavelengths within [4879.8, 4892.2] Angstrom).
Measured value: 34.5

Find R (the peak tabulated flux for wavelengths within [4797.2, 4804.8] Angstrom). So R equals 35.2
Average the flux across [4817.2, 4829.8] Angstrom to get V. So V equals 34.4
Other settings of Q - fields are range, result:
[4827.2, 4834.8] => 35.1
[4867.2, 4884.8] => 33.7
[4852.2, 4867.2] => 32.2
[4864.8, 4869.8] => 29.6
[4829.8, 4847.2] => 35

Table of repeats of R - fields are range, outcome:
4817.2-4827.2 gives 34.8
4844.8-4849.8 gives 34.1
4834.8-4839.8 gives 33.6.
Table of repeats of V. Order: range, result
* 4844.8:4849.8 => 33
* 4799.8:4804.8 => 34.3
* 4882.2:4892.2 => 33.7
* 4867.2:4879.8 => 31.3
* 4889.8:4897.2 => 33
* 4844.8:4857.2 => 32.7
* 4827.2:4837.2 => 34.4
